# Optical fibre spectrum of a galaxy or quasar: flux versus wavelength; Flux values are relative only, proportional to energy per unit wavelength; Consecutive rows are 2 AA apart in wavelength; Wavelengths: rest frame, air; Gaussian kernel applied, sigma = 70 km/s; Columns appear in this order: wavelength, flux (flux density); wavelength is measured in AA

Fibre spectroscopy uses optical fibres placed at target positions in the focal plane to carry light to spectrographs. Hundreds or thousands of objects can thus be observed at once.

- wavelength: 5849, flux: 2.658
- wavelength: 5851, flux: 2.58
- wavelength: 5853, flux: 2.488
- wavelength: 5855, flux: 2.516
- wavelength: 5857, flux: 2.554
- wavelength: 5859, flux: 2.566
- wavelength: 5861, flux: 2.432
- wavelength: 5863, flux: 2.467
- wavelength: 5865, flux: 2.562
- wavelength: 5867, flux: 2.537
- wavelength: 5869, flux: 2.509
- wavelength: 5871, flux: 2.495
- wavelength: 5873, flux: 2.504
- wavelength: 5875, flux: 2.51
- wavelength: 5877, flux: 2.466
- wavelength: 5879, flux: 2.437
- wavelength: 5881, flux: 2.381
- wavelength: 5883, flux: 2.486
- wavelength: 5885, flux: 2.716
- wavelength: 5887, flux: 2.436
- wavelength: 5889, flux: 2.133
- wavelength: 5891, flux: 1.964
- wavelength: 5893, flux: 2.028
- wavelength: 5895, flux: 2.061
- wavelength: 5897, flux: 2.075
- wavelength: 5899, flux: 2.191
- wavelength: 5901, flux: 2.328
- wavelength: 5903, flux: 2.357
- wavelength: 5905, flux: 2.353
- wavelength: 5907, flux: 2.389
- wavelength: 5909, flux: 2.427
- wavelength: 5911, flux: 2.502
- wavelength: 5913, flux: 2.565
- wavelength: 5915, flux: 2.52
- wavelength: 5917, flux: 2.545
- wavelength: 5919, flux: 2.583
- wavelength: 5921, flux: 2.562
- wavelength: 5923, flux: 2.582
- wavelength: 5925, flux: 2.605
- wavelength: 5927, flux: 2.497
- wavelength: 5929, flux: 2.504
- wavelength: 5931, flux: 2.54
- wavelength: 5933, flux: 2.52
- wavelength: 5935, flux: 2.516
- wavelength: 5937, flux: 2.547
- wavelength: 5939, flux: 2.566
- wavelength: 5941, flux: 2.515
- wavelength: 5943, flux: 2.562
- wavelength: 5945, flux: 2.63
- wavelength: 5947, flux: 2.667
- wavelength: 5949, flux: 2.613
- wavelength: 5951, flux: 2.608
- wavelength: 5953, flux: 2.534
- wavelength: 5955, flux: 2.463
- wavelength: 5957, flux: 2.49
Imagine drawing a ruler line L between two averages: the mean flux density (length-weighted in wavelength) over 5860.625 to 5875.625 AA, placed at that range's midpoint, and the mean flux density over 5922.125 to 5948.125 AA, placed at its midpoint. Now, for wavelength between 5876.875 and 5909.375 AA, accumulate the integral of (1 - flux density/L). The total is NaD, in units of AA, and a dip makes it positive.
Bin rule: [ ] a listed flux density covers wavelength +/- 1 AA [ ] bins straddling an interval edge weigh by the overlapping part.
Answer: 2.9 AA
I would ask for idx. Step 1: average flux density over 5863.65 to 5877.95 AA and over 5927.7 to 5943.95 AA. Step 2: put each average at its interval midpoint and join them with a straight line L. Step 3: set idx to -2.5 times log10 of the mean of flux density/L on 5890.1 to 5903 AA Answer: 0.18 mag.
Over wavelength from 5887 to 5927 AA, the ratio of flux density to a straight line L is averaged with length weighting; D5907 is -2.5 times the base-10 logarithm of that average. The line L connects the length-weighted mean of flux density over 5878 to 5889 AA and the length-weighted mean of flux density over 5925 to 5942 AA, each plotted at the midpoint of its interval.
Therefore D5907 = 0.06 mag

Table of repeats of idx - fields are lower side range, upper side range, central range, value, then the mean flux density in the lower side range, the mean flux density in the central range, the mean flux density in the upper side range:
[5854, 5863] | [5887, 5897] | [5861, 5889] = -0.08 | 2.51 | 2.48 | 2.09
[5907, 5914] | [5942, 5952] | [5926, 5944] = 0.02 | 2.48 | 2.53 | 2.62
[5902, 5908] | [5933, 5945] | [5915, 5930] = -0.04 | 2.37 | 2.55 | 2.55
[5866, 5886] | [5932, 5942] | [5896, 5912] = 0.09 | 2.5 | 2.33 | 2.53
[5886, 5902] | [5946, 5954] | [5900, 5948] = -0.05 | 2.15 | 2.52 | 2.61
